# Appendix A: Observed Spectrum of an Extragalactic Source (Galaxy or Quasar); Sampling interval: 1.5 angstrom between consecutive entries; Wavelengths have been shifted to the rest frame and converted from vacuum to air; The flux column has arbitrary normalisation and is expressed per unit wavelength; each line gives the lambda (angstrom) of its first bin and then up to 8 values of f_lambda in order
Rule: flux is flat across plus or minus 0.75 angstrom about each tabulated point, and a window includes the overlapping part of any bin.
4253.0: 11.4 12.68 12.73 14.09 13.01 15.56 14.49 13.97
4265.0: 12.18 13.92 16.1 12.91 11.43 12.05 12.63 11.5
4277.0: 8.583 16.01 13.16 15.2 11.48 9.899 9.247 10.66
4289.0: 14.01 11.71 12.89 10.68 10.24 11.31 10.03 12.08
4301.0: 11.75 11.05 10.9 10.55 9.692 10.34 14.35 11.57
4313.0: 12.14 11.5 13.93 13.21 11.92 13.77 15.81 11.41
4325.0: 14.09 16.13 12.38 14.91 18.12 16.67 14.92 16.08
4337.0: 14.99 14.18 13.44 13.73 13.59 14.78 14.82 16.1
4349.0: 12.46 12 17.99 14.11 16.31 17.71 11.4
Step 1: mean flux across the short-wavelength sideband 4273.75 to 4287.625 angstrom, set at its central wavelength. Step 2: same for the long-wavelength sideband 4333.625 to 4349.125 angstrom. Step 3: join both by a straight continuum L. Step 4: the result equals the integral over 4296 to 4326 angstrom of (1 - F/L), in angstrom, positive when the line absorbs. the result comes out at 2.5 angstrom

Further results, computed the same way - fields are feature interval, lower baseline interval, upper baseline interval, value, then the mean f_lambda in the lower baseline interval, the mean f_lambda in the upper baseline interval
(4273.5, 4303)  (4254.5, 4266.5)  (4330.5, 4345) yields 5.1 angstrom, 13.7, 15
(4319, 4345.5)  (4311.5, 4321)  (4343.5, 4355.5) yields -1.8 angstrom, 12.6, 14.8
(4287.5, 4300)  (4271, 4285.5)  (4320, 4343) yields 1.3 angstrom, 12.2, 14.7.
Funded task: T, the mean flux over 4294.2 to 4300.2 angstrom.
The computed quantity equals 10.9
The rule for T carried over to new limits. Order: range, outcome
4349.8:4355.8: 15.2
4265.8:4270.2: 14.3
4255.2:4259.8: 13.3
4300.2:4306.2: 11.1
